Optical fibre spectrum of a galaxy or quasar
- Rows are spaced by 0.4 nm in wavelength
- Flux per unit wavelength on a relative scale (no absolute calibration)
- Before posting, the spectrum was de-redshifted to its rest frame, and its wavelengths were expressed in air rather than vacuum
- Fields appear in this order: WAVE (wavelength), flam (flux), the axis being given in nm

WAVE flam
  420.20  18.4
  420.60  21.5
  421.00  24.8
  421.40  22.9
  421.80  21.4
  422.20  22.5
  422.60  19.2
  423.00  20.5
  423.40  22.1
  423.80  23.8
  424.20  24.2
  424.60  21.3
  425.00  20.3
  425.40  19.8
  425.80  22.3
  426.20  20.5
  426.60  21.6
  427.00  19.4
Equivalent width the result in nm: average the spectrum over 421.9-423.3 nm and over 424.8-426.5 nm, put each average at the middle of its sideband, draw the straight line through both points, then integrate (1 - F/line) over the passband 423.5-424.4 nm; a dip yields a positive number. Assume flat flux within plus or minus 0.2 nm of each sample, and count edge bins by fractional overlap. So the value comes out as -0.13 nm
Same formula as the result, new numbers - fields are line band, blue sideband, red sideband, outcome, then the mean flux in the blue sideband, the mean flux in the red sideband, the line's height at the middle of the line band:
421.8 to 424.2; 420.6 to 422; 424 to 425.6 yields 0.03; 22.8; 21.4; 22.1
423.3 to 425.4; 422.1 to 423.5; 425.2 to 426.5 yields -0.12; 20.9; 20.9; 20.9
